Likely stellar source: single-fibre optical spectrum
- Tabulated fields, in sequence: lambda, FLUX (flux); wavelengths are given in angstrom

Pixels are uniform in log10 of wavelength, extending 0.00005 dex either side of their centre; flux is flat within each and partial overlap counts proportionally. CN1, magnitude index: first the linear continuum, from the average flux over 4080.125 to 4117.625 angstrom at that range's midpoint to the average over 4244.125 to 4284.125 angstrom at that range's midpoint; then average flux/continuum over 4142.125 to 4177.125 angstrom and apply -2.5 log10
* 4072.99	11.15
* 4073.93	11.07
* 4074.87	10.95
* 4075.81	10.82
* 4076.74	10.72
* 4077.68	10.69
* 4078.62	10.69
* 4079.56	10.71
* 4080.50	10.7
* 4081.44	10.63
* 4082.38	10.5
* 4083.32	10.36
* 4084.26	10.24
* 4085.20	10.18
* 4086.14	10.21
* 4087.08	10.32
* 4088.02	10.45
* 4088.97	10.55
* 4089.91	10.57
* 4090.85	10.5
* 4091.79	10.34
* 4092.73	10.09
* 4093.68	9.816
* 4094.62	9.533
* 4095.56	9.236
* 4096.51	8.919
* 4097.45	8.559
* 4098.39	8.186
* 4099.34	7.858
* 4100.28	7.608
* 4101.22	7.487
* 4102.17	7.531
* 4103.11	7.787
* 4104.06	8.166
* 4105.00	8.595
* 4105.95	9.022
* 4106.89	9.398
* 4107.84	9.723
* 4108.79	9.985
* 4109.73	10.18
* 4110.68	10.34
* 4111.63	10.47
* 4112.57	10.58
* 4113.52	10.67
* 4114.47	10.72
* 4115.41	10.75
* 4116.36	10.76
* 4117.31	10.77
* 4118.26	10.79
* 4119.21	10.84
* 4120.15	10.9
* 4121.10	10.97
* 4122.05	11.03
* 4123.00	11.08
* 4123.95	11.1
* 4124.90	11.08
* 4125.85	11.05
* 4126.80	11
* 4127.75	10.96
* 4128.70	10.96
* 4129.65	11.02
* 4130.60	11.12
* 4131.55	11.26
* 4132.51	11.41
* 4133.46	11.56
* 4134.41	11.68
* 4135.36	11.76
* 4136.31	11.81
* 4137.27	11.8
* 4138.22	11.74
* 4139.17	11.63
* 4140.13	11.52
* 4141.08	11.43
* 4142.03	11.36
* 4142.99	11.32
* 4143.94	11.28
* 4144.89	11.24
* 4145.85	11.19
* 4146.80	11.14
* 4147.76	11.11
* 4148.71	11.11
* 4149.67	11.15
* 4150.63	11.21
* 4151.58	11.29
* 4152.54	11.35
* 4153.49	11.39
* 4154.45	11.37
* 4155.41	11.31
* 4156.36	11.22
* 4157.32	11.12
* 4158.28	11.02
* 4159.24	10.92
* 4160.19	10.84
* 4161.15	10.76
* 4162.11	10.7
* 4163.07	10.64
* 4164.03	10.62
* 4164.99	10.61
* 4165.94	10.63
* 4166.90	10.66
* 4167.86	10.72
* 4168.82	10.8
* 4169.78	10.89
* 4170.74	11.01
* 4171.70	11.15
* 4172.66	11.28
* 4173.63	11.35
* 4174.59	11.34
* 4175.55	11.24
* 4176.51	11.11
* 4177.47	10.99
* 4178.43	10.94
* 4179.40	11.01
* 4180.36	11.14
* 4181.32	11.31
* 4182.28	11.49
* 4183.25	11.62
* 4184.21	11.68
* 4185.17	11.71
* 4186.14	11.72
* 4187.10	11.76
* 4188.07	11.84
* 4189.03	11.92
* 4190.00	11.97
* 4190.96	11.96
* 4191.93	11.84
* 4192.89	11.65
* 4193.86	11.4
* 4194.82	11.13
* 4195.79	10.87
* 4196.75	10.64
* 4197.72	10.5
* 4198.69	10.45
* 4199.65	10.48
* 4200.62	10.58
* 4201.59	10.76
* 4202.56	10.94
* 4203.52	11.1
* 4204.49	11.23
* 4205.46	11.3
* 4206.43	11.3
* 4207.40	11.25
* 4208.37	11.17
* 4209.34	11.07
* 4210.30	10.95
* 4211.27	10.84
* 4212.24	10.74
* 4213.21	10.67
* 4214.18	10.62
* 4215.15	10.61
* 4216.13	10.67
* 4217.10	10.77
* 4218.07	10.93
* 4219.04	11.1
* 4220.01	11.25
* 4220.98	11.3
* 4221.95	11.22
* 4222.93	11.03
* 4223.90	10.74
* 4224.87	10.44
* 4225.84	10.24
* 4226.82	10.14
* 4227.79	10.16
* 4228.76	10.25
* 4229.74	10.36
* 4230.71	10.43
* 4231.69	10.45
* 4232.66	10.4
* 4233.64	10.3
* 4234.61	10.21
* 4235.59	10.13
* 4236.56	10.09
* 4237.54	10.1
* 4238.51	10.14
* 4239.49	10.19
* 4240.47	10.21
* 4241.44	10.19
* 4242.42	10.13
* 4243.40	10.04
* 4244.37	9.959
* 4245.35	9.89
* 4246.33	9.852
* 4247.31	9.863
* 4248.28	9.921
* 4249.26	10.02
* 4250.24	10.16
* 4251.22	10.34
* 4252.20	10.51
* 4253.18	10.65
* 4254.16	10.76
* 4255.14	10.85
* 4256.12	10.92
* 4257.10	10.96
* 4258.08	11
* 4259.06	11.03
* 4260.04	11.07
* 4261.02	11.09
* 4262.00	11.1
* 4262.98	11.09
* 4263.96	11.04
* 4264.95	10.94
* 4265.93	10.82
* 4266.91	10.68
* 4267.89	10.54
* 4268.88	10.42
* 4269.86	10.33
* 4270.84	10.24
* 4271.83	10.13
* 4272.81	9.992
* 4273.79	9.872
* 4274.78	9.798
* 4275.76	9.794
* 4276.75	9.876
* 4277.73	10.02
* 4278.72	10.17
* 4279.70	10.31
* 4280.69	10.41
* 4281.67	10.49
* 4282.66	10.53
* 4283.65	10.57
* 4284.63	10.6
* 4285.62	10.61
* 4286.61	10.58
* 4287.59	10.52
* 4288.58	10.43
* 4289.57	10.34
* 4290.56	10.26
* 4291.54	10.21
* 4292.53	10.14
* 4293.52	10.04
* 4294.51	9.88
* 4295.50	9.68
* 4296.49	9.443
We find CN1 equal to -0.11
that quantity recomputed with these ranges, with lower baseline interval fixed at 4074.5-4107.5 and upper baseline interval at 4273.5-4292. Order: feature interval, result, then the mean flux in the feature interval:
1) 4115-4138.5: -0.14 mag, 11.2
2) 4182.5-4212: -0.13 mag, 11.3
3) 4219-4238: -0.04 mag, 10.5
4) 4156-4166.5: -0.10 mag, 10.8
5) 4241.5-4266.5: -0.04 mag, 10.6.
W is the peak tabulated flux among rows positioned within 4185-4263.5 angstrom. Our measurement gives 11.97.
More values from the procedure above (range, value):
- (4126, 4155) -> 11.81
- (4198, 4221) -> 11.3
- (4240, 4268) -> 11.1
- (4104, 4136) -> 11.76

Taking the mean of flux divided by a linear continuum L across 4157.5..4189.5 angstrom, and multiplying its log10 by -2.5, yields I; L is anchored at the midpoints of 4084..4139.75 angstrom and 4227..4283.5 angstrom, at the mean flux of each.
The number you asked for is -0.084 mag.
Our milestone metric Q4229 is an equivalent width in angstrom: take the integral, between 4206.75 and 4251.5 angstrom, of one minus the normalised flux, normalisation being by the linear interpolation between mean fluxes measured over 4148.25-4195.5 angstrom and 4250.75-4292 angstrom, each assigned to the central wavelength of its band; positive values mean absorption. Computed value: 1.4 angstrom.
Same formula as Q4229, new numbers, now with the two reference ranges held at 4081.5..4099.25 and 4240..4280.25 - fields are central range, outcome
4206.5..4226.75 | -1.19 angstrom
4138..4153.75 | -1.97 angstrom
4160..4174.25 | -1.02 angstrom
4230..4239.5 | 0.07 angstrom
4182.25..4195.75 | -1.96 angstrom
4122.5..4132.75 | -1.11 angstrom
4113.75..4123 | -0.81 angstrom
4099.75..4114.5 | 1.07 angstrom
